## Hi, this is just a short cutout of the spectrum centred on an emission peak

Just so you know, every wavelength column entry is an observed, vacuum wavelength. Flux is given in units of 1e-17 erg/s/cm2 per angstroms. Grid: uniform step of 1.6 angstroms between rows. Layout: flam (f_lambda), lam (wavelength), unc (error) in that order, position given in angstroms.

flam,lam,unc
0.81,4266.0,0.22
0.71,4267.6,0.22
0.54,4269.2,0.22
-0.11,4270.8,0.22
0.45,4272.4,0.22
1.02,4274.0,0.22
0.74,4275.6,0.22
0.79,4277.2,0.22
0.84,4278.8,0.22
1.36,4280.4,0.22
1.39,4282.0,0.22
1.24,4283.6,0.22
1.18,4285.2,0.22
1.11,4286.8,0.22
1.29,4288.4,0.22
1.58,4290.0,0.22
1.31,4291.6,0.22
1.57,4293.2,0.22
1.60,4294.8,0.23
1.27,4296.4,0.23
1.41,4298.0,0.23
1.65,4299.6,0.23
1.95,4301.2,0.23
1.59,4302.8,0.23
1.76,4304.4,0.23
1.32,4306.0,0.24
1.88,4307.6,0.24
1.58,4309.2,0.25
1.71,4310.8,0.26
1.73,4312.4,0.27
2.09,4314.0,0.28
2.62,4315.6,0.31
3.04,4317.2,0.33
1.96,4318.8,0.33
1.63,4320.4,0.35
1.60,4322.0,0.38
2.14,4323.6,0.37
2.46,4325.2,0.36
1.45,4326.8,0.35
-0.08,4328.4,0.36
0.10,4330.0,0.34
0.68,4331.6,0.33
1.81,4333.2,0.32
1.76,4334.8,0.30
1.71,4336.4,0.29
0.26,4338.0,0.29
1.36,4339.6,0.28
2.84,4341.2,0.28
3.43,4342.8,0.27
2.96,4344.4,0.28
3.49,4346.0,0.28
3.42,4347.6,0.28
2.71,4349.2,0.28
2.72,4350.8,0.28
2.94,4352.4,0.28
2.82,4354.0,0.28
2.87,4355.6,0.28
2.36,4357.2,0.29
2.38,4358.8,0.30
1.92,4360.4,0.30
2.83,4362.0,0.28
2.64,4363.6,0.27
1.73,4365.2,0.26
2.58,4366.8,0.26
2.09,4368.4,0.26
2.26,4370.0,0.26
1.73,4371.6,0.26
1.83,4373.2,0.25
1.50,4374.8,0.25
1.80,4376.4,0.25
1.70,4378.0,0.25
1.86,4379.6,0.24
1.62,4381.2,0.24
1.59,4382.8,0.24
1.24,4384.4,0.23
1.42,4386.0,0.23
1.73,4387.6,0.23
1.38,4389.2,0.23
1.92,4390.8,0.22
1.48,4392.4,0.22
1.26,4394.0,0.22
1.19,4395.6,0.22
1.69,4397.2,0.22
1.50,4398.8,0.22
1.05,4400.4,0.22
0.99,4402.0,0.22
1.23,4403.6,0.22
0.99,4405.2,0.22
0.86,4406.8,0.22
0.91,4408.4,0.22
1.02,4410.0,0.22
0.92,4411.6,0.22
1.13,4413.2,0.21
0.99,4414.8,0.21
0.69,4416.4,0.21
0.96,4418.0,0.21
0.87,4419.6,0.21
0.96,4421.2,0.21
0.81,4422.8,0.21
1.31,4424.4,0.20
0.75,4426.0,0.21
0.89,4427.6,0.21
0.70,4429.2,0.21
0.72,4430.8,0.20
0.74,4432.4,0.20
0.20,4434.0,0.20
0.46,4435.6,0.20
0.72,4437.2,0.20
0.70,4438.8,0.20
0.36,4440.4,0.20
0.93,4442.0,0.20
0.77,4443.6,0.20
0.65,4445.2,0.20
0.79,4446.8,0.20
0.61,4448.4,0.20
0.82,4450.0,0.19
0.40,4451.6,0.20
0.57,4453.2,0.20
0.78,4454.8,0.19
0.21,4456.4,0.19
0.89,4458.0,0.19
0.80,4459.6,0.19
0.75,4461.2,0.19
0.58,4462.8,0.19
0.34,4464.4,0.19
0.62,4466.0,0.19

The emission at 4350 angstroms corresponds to C IV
